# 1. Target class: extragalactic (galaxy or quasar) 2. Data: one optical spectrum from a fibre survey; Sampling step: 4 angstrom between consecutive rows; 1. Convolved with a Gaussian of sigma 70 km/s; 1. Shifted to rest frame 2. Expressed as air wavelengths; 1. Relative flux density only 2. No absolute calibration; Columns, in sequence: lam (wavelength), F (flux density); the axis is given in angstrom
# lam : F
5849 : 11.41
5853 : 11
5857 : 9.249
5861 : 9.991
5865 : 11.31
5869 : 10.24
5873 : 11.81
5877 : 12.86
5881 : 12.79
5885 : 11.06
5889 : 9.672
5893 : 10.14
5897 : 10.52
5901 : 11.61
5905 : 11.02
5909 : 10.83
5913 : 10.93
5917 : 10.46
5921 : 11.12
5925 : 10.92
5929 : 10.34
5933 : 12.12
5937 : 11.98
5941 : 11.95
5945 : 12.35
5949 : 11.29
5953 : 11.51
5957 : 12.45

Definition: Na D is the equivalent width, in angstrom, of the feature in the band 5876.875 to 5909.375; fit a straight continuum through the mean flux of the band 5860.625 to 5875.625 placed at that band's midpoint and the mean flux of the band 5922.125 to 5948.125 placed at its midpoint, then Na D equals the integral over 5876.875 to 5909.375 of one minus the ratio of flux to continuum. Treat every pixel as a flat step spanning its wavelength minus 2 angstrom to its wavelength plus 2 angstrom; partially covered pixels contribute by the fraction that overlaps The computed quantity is 0.4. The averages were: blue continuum 11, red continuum 11.6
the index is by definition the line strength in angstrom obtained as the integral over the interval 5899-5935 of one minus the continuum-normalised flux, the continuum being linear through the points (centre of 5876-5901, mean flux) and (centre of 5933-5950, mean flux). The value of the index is 1.7 angstrom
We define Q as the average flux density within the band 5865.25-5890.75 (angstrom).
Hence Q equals 11.4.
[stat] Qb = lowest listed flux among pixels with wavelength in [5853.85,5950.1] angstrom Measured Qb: 9.249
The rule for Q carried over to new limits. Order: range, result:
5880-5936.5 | 11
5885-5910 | 10.7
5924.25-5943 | 11.5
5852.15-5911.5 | 10.9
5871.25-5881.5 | 12.5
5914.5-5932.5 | 10.8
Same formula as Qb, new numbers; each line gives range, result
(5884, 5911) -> 9.672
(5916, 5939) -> 10.34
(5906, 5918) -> 10.46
